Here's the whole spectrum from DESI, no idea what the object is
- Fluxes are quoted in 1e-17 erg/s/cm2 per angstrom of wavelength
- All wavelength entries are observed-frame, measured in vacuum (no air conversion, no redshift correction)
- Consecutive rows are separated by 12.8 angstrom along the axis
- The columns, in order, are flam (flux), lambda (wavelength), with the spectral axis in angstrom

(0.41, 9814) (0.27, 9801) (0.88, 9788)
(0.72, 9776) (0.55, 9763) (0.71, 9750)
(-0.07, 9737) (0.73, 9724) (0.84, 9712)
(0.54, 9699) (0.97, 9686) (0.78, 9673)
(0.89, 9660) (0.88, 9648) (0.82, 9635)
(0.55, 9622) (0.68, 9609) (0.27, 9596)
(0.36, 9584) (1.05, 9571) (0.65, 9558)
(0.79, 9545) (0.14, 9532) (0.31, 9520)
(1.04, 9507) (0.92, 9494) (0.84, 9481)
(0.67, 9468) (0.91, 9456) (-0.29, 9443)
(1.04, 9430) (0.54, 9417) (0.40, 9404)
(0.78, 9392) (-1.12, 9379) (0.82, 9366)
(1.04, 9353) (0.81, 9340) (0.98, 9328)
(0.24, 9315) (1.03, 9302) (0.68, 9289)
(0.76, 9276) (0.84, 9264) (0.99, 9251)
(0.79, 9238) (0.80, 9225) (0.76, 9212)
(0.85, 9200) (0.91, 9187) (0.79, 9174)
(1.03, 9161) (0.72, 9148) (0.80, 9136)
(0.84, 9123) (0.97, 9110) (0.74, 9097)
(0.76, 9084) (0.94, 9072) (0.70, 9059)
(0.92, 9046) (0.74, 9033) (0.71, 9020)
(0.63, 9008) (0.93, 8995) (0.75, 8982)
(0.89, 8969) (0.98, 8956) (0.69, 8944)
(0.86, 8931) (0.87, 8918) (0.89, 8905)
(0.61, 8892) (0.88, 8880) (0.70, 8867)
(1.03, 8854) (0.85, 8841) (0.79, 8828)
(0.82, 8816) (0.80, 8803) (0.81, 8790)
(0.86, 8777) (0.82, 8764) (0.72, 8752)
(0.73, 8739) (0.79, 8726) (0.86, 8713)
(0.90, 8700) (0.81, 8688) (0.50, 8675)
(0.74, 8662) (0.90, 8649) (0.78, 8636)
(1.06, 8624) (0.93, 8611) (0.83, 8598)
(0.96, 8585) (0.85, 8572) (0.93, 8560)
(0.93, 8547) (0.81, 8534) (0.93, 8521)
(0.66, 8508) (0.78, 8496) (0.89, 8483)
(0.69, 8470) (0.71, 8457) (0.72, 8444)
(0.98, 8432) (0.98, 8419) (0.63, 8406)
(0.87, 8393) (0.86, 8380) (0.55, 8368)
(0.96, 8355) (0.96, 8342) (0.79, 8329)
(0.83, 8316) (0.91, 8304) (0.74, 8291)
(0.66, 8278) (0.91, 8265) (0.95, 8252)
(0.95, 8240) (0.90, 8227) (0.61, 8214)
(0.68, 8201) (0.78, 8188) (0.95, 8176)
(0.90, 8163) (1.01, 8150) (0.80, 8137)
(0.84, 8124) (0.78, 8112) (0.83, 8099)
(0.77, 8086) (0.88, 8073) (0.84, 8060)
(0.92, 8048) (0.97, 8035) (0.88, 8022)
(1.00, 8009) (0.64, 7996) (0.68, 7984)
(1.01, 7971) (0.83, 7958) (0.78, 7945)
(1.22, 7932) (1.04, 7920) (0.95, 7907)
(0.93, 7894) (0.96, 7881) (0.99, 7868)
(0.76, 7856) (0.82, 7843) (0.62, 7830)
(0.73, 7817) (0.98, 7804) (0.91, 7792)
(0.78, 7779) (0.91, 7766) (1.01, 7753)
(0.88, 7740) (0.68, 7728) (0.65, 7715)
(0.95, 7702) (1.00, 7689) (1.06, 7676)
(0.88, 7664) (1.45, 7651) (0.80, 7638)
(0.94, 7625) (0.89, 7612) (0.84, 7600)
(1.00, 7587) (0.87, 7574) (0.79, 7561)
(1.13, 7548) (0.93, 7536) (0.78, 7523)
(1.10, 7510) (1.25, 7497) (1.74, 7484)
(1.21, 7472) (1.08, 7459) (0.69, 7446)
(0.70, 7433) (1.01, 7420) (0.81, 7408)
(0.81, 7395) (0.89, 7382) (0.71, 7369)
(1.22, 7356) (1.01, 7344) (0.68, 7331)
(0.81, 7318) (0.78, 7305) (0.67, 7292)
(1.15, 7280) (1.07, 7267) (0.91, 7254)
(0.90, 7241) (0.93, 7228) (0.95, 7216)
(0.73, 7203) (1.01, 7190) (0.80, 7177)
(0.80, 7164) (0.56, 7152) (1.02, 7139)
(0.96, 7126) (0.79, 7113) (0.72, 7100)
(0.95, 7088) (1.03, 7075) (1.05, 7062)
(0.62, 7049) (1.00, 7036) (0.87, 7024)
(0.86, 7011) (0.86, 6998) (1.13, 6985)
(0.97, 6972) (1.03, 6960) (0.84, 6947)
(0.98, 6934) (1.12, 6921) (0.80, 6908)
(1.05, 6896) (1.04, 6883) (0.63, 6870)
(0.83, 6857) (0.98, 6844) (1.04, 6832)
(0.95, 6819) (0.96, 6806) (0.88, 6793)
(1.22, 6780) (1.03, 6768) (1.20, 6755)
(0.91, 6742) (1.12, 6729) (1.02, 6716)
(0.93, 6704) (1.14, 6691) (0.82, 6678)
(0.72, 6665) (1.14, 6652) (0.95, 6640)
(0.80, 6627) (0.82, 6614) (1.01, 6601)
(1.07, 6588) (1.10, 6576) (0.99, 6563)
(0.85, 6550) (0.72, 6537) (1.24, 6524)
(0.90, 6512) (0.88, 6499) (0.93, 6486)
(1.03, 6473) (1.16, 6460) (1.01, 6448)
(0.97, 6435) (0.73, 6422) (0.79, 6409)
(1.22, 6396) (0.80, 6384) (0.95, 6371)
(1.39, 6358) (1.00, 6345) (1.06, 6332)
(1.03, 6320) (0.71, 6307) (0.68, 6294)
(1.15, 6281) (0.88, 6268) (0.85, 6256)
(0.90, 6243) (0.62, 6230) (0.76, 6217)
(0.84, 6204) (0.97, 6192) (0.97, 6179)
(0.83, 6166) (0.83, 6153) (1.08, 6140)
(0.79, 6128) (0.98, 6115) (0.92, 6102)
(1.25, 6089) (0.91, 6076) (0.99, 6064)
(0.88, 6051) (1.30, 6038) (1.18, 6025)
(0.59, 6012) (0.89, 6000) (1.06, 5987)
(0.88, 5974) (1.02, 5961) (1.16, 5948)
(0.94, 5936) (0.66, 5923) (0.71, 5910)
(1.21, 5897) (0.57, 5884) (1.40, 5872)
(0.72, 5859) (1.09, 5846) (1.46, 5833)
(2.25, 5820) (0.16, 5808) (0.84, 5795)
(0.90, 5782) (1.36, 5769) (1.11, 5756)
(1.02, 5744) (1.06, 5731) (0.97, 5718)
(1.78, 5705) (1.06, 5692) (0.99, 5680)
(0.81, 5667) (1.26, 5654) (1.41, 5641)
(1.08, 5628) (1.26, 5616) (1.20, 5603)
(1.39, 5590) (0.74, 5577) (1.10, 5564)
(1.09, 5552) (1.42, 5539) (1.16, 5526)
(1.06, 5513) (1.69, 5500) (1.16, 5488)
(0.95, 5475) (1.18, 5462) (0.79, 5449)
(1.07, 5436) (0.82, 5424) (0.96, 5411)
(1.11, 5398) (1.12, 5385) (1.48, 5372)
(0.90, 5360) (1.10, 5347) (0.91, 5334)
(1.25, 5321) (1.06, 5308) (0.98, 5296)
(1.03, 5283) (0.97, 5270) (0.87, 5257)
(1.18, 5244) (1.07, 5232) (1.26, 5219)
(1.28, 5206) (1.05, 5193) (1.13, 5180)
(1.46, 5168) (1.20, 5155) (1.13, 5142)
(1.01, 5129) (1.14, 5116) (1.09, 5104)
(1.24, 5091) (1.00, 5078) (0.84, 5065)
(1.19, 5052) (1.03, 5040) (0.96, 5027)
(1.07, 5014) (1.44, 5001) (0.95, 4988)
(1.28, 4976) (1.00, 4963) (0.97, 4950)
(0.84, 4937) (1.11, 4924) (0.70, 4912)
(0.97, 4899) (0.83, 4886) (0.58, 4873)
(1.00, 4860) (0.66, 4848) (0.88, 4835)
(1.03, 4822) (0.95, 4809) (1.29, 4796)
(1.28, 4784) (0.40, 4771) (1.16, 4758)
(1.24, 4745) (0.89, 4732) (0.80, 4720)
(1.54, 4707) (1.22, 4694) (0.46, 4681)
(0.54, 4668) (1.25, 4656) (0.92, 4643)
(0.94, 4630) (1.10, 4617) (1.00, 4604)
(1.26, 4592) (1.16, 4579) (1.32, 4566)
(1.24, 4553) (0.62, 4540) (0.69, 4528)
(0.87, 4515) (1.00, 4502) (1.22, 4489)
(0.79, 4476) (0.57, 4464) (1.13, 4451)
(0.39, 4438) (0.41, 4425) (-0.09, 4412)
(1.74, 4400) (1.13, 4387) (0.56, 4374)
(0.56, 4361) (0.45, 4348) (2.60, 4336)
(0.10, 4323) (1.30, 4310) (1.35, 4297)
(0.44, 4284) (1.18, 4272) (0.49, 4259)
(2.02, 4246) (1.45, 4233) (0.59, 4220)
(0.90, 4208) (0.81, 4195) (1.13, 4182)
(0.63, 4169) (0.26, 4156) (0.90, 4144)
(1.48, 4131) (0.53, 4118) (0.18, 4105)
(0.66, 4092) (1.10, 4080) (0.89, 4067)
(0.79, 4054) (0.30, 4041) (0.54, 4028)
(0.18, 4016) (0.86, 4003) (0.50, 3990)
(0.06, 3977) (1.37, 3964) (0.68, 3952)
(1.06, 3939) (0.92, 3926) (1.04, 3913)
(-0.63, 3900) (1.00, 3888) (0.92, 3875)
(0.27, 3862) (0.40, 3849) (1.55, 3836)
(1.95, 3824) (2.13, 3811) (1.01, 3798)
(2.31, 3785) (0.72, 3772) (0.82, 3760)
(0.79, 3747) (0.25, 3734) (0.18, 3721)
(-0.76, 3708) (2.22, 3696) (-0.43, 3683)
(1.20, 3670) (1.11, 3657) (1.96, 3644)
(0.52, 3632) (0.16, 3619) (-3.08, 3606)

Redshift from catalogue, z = 0.14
